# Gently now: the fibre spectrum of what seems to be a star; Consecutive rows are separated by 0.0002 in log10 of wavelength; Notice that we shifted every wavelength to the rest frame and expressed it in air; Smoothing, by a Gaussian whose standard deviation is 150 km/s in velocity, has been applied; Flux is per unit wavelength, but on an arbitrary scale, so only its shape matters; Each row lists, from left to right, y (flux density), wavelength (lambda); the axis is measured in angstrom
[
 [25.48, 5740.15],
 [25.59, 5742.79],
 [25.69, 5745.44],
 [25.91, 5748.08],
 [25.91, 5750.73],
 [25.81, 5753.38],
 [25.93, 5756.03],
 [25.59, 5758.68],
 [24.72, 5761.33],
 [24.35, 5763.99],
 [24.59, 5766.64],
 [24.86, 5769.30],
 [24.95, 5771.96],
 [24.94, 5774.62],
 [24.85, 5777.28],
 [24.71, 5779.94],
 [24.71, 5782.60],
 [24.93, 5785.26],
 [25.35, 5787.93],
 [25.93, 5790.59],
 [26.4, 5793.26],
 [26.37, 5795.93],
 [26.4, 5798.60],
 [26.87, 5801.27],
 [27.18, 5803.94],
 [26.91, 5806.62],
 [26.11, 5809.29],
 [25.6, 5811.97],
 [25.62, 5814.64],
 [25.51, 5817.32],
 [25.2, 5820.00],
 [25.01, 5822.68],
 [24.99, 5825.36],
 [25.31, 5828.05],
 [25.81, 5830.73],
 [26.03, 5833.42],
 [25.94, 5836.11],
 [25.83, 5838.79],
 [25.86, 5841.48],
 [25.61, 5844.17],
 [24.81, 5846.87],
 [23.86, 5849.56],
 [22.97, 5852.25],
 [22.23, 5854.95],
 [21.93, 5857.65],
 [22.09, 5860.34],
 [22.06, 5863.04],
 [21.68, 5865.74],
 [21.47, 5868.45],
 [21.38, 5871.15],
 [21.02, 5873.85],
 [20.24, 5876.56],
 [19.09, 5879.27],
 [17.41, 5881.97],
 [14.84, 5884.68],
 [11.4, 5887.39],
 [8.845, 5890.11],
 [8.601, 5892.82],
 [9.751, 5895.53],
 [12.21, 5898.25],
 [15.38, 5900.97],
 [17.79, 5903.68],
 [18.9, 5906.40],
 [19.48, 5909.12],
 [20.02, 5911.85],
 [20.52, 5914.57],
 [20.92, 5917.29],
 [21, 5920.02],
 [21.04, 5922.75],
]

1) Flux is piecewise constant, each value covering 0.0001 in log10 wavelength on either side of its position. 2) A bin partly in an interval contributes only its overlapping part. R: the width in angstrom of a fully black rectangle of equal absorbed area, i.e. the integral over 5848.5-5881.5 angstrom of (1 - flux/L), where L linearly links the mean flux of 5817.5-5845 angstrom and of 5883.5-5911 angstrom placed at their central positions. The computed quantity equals -3.43 angstrom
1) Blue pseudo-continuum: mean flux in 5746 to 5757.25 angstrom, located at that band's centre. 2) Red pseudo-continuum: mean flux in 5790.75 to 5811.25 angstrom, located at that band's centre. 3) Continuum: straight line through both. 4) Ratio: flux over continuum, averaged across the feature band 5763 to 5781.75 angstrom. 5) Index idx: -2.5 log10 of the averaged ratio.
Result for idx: 0.060 mag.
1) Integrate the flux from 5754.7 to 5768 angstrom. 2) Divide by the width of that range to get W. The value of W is 25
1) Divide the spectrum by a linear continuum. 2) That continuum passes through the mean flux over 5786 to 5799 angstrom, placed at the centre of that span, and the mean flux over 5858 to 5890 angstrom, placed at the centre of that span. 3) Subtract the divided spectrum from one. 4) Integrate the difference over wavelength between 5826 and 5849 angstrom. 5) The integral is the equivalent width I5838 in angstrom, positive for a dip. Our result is -3.6 angstrom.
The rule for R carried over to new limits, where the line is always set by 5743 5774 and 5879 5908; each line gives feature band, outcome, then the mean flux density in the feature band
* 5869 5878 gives -3.08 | 20.9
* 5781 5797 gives -2.03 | 25.6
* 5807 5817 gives -2.45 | 25.9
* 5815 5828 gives -3.42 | 25.2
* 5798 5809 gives -2.72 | 26.8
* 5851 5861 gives -3.09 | 22.3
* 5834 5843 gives -3.57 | 25.9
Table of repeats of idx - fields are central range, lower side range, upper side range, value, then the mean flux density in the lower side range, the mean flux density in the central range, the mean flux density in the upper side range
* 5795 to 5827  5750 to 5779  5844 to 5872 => -0.091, 25.1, 26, 22.6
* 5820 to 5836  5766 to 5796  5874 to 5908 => -0.222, 25.2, 25.4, 14.8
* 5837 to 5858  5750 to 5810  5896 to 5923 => -0.116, 25.6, 24.3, 18.3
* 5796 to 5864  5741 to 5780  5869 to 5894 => -0.248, 25.2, 25.1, 16.1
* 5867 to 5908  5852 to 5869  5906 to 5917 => 0.299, 22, 15.9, 19.9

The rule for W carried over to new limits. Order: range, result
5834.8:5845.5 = 25.8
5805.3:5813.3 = 26.2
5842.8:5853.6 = 24.3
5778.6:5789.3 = 24.9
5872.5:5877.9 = 20.6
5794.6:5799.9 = 26.4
